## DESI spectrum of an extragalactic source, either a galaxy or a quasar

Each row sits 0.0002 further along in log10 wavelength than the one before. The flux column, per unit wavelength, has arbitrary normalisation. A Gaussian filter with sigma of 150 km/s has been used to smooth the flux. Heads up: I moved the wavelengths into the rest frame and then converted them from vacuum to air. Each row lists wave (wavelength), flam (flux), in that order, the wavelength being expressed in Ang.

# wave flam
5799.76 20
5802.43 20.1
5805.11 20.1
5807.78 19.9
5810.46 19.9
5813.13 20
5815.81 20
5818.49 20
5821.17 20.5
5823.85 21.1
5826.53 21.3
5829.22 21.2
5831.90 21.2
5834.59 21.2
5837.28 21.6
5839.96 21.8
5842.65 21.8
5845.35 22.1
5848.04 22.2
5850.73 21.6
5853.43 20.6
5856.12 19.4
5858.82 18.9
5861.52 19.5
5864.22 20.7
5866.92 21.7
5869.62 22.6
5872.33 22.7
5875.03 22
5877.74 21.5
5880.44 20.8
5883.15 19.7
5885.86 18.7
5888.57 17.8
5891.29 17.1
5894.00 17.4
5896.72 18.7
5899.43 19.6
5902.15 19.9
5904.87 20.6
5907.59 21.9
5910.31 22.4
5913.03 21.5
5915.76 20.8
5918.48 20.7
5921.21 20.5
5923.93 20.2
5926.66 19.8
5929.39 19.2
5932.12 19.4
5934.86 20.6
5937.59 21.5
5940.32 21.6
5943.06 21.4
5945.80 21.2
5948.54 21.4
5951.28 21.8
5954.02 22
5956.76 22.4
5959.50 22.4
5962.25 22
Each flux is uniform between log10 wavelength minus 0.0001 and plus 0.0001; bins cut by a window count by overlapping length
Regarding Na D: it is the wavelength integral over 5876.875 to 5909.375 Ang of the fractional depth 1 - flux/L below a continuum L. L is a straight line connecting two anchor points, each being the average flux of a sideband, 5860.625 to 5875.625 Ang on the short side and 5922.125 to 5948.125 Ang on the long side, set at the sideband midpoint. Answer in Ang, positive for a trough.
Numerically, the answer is 2.6 Ang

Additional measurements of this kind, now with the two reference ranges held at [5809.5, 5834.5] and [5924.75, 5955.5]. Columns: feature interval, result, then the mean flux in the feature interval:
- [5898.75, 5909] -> 0.12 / 20.6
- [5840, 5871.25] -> -0.54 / 21.1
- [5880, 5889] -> 0.66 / 19.2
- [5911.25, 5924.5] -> 0.01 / 20.8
